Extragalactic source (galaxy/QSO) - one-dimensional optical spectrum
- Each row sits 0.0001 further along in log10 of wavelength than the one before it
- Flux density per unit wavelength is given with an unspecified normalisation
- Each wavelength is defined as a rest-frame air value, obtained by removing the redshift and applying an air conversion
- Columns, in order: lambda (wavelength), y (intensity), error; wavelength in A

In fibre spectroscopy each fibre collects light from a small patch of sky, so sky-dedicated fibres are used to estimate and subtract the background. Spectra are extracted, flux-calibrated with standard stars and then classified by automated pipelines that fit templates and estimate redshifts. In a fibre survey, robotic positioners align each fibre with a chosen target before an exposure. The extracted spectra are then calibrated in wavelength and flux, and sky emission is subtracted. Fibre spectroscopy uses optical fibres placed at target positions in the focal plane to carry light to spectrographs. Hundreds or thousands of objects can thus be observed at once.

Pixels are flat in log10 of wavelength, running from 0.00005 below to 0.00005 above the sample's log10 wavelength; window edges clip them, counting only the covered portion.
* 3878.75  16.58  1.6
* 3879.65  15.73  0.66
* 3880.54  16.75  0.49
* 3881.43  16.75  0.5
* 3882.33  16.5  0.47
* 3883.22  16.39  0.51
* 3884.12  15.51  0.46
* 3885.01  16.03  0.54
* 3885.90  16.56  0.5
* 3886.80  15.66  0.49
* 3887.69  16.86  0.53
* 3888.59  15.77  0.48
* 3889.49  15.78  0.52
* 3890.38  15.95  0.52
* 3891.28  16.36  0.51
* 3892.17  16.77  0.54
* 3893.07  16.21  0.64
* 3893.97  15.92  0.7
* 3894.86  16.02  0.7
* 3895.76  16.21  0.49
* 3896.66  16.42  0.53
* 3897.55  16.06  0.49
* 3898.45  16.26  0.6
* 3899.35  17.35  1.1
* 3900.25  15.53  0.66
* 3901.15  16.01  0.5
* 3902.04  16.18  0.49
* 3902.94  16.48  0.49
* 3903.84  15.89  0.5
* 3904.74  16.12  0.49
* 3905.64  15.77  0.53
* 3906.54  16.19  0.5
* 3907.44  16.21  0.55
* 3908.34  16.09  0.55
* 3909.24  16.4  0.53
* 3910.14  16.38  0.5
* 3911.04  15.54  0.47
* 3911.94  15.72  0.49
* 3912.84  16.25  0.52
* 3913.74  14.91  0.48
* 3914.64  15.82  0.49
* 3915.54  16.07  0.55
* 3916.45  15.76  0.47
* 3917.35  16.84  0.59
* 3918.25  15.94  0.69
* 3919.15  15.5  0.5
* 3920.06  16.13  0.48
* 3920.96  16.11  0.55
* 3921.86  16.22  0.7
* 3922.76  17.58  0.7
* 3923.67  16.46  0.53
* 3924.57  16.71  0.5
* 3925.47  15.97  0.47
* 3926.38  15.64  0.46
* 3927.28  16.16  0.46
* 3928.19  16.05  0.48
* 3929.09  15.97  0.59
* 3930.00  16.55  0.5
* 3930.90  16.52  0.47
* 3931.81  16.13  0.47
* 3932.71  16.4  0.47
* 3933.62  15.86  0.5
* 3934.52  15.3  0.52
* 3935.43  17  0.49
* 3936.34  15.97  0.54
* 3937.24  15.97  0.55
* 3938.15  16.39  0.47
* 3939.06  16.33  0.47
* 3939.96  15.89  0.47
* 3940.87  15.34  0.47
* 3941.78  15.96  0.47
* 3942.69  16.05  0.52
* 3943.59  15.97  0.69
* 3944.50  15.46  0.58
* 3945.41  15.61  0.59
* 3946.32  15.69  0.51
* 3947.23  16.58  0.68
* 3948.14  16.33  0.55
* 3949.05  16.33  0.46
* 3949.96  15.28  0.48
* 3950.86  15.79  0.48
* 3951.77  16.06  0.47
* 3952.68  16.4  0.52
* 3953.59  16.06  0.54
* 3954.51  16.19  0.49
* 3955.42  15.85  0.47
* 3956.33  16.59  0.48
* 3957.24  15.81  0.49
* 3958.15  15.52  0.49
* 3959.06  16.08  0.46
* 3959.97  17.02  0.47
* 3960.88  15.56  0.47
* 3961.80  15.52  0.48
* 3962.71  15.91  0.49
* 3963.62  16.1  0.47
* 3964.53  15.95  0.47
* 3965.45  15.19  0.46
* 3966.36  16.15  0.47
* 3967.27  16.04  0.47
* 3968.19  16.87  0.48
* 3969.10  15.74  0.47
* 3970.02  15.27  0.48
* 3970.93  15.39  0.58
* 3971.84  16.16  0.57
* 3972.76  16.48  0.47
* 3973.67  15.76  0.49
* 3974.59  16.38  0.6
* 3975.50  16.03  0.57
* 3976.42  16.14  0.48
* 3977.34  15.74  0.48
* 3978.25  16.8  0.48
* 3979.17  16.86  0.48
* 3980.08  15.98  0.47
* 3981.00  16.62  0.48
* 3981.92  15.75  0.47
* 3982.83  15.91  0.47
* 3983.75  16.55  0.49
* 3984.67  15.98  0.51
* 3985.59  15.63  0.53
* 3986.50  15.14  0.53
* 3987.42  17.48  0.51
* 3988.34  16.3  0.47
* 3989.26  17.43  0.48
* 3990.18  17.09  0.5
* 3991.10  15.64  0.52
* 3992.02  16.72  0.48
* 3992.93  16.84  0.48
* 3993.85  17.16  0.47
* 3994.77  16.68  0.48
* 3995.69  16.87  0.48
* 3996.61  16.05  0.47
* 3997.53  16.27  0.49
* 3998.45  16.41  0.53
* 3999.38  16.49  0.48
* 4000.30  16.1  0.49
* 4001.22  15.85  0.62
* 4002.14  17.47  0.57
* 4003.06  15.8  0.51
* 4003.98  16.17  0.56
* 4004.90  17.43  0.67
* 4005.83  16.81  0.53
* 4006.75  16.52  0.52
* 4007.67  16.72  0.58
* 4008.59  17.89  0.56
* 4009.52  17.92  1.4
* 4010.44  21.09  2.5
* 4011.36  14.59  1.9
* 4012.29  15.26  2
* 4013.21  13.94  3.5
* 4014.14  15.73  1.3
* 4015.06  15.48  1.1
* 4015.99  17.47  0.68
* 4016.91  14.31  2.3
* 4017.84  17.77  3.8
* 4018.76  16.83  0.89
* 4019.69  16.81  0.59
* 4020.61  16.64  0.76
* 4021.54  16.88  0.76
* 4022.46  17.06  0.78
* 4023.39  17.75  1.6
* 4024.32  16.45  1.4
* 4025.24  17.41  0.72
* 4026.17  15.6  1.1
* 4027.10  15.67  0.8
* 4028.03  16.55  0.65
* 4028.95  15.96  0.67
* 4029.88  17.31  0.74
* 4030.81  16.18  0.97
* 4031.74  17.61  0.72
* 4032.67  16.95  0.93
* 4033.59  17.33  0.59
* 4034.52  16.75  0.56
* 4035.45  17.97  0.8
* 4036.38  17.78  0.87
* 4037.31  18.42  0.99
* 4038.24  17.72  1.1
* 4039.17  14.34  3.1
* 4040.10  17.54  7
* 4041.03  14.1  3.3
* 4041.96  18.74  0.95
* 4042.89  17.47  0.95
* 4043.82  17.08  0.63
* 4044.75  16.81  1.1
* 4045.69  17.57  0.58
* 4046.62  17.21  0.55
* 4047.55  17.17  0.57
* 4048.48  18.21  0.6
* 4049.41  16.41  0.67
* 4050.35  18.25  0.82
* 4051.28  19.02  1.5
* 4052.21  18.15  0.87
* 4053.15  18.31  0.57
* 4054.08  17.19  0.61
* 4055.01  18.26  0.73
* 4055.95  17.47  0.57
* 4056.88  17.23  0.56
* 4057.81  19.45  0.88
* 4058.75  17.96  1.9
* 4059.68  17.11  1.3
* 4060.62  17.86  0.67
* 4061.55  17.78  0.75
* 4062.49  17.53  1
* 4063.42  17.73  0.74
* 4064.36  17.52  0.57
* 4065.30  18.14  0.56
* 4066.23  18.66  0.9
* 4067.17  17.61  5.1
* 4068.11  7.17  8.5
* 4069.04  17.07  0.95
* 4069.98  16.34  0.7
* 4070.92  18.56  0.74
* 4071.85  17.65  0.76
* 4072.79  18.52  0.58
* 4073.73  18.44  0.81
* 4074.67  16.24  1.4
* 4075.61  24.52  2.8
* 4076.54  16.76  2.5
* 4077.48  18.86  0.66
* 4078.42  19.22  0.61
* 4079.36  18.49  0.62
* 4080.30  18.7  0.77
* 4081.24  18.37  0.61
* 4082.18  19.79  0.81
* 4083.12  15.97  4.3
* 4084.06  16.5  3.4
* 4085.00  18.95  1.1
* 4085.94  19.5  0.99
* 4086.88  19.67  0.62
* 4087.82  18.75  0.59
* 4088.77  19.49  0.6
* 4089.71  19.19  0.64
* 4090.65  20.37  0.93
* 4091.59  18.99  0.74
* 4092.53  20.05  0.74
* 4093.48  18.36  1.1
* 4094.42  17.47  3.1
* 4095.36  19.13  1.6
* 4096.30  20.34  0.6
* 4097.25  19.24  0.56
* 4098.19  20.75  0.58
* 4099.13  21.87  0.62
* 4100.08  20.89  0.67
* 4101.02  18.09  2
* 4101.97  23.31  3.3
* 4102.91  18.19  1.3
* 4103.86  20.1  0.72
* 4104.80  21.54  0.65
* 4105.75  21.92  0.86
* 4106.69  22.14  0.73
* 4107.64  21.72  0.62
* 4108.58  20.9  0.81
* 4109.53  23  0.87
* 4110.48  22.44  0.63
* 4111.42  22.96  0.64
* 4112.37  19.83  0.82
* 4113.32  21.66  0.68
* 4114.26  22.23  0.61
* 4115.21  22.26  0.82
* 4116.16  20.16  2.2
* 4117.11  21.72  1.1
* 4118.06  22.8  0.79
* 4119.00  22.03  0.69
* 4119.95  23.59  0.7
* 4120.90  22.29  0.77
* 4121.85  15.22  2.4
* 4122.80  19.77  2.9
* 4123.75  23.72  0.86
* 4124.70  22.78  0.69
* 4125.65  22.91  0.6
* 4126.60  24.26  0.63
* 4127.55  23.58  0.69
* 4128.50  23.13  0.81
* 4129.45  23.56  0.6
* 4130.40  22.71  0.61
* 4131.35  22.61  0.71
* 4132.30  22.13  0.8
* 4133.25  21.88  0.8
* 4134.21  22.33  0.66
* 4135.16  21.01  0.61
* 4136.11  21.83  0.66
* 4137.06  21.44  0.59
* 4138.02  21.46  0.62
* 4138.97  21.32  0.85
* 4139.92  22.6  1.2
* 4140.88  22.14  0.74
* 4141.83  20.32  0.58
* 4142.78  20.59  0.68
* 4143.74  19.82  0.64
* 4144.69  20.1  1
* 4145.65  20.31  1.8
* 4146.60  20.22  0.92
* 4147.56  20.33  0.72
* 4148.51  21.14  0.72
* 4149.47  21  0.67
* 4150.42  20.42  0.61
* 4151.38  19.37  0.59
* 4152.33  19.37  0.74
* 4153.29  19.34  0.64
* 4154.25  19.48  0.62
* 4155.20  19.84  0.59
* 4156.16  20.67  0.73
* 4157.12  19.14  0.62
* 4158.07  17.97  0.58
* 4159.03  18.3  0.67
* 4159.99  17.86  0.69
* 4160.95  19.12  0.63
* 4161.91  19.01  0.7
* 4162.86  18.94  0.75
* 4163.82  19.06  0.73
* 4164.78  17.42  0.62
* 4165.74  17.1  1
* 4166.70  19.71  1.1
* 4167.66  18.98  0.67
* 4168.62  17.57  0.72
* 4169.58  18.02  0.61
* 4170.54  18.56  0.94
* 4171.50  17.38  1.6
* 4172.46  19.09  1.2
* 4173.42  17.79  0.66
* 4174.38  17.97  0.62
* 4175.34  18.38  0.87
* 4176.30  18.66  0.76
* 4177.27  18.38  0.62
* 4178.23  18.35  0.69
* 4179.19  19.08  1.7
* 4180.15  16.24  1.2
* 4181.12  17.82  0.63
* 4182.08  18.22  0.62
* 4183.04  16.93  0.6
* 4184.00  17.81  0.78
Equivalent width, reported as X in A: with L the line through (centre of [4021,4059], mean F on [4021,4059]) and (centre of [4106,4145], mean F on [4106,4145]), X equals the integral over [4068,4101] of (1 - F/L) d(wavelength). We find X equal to 1.6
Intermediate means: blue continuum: 17.2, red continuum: 21.8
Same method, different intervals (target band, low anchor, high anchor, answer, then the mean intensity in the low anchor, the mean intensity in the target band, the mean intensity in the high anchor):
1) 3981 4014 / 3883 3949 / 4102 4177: 2.3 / 16.1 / 16.5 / 20.6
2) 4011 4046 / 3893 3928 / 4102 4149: 4.6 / 16.1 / 16.6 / 21.6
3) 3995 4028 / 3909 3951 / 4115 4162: 2.6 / 16.1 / 16.6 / 21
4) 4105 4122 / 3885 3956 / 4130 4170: -2.0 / 16.1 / 21.7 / 20.1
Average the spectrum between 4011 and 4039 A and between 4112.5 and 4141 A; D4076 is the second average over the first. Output 1.33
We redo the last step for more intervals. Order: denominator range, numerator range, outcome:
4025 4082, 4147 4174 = 1.09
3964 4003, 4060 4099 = 1.13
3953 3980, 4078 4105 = 1.21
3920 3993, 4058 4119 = 1.20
